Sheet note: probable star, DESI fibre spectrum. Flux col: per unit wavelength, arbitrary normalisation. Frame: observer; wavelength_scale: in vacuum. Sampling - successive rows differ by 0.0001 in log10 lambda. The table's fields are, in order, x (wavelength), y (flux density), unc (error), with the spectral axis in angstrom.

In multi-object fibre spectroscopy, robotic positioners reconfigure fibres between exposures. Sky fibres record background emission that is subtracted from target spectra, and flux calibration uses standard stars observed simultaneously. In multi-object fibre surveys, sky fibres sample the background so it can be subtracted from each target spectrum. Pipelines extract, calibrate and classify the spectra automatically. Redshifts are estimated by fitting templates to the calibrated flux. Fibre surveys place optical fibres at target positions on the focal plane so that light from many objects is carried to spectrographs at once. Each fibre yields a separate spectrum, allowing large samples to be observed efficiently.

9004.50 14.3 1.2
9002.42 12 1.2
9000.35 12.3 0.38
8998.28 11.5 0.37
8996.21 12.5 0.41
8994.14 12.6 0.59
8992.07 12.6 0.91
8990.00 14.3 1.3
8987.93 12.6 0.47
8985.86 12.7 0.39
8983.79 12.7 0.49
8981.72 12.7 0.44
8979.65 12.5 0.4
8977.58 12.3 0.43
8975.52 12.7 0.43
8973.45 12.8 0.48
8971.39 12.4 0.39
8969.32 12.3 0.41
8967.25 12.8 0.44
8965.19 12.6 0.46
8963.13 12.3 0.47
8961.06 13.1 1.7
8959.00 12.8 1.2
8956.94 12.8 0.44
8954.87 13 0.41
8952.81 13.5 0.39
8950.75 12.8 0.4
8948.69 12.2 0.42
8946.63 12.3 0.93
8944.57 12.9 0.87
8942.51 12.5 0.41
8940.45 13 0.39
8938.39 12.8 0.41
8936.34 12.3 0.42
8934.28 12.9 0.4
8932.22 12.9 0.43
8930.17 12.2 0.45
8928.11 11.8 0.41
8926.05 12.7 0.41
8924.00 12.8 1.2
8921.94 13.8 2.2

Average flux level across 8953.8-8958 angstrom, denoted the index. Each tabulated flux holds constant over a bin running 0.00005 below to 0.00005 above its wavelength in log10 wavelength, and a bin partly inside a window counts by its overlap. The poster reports 12.9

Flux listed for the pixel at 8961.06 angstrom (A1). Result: 13.1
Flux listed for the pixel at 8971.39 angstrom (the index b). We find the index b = 12.4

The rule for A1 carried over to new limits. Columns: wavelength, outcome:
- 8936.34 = 12.3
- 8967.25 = 12.8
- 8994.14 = 12.6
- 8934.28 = 12.9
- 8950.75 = 12.8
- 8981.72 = 12.7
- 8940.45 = 13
